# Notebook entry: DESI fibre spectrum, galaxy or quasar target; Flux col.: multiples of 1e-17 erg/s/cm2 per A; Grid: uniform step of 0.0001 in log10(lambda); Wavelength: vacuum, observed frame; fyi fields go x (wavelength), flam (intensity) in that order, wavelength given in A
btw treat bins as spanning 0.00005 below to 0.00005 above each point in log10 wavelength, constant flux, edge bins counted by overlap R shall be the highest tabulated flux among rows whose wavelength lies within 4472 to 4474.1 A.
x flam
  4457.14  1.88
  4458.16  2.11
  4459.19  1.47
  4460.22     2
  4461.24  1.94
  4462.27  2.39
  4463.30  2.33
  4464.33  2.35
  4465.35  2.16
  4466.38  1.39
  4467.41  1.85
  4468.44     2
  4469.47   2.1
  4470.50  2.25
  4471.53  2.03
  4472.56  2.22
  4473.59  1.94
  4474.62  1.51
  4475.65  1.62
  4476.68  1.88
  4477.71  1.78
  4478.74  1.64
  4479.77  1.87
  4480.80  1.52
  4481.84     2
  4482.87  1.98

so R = 2.22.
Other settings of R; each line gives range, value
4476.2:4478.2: 1.88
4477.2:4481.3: 1.87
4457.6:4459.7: 2.11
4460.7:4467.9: 2.39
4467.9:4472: 2.25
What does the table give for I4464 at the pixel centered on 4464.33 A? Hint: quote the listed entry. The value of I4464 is 2.35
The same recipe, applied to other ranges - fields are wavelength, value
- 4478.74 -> 1.64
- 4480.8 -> 1.52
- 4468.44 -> 2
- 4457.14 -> 1.88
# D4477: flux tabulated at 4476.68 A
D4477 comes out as 1.88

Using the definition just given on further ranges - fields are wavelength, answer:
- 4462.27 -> 2.39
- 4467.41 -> 1.85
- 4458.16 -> 2.11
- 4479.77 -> 1.87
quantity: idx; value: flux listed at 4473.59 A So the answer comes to 1.94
